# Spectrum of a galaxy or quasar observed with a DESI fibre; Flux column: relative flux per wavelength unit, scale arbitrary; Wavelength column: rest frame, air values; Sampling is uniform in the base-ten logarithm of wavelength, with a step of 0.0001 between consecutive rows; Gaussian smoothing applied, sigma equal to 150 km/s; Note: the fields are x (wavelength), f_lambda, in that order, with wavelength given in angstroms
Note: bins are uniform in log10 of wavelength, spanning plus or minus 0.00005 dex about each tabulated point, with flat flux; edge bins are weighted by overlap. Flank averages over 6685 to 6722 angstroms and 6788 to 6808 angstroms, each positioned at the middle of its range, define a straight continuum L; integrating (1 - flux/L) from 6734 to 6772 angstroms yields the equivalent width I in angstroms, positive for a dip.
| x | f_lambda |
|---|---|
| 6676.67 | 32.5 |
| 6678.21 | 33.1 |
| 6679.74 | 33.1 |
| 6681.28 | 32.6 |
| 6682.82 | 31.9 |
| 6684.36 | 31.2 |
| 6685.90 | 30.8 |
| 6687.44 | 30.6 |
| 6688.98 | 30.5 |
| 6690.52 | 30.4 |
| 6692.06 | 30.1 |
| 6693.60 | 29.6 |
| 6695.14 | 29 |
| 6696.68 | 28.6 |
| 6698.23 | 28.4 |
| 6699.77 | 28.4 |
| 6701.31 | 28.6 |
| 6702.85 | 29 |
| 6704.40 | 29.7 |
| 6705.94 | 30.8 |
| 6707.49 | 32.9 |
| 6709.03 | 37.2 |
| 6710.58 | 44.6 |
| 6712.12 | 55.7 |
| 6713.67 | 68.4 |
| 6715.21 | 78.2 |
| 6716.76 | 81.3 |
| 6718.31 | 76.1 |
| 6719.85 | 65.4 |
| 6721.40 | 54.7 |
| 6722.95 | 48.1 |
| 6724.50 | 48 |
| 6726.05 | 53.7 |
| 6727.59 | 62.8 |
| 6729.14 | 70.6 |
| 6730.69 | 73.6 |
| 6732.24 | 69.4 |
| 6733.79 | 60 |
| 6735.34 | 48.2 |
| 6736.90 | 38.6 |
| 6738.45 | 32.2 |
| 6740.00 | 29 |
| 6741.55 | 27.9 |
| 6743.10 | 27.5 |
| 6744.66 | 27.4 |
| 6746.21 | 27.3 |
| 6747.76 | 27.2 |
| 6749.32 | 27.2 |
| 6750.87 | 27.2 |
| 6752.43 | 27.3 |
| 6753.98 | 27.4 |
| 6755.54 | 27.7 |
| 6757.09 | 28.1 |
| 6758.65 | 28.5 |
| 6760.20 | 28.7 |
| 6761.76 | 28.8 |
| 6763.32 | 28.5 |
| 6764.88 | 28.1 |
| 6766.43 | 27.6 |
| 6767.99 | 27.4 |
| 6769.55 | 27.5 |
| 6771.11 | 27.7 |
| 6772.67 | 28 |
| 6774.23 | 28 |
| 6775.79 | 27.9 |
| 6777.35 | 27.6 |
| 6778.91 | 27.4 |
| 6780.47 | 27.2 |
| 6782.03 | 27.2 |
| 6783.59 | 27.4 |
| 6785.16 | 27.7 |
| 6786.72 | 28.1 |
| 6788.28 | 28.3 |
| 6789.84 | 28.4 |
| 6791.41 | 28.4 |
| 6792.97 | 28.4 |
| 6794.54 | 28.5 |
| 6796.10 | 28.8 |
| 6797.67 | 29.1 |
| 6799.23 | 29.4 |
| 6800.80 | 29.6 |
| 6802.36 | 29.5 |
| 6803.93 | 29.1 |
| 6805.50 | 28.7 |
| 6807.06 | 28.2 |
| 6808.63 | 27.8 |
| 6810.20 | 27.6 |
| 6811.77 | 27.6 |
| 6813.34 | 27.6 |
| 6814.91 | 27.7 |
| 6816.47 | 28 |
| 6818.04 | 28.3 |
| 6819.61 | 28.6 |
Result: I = 5.85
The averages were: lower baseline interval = 42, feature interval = 29.7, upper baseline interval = 28.8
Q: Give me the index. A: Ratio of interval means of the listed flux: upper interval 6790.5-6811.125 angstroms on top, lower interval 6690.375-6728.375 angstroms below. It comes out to 0.6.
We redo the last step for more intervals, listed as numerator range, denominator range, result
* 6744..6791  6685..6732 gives 0.61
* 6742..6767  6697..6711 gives 0.88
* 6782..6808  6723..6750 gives 0.64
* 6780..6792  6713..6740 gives 0.47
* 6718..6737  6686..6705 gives 2.02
